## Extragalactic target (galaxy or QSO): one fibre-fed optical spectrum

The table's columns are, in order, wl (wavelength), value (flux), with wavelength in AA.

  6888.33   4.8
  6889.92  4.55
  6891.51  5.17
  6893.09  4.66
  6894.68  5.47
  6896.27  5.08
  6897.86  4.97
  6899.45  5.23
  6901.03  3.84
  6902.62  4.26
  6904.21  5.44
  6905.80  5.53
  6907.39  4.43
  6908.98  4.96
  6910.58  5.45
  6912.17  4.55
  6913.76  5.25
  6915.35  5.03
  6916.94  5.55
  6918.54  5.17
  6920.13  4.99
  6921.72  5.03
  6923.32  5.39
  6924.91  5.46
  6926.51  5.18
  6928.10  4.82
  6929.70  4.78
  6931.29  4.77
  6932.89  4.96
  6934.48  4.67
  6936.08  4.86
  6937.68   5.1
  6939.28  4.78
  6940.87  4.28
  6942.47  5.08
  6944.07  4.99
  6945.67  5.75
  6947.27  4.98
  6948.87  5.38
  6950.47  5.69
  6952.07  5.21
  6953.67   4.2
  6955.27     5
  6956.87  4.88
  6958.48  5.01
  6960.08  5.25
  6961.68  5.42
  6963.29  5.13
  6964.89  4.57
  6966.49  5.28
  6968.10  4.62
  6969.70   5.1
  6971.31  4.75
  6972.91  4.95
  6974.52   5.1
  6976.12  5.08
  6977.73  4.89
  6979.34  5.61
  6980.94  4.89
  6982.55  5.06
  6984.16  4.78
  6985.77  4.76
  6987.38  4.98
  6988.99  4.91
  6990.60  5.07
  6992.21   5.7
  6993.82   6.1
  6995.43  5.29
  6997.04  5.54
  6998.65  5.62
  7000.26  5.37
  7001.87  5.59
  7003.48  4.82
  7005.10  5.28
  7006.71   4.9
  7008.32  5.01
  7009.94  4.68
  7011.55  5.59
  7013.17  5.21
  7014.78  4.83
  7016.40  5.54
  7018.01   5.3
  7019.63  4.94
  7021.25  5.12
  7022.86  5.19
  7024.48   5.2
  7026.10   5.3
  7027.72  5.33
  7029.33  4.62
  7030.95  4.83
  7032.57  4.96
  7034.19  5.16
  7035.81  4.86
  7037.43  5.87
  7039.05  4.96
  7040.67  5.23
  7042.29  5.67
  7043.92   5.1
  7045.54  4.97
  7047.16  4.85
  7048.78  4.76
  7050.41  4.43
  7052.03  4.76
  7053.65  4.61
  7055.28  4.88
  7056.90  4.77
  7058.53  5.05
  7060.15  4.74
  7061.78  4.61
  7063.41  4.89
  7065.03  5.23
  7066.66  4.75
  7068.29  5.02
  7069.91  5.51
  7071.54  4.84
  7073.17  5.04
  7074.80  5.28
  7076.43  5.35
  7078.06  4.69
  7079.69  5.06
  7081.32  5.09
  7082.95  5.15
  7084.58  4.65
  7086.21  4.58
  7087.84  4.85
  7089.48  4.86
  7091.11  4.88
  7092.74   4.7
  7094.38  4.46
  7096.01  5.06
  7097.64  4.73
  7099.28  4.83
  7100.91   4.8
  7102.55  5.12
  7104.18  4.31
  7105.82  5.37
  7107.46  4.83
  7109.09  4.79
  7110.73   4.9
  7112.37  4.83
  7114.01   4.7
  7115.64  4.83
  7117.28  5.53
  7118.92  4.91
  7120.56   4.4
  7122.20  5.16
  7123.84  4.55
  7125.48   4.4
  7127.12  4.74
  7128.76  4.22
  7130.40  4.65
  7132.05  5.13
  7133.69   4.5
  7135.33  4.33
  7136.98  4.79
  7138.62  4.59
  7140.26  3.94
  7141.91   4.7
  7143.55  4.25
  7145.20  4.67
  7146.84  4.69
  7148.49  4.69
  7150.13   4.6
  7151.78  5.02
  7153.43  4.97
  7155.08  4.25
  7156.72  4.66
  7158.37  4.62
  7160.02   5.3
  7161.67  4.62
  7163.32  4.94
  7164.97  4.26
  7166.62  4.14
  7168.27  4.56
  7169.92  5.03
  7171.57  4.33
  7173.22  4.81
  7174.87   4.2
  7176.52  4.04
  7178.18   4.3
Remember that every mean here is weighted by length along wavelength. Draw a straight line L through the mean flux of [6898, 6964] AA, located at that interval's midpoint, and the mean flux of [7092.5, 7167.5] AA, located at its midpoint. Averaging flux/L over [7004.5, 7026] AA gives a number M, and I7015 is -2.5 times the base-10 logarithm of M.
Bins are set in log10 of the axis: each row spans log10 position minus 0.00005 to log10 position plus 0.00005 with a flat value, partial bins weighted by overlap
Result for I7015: -0.06 mag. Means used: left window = 5.02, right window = 4.71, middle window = 5.14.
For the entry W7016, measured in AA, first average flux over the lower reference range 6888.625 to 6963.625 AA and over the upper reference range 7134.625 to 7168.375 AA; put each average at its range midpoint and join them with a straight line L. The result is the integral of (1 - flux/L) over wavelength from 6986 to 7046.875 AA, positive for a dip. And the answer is -4.4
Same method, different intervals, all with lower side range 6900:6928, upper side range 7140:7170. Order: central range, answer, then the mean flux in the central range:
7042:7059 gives -0.2 AA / 4.87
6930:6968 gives -0.2 AA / 5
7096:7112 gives -0.5 AA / 4.86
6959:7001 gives -1.9 AA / 5.15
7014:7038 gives -1.4 AA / 5.13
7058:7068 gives -0.2 AA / 4.88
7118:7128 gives 0.0 AA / 4.7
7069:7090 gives -1.1 AA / 5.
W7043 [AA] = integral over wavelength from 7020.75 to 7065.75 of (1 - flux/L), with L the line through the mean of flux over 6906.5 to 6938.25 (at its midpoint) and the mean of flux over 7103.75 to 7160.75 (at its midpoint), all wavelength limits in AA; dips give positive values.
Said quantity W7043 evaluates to -1.4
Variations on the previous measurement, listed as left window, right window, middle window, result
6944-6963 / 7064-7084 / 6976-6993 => 0.2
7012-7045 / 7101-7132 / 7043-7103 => 1.1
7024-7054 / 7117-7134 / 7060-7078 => -0.4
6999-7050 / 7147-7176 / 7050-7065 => 0.7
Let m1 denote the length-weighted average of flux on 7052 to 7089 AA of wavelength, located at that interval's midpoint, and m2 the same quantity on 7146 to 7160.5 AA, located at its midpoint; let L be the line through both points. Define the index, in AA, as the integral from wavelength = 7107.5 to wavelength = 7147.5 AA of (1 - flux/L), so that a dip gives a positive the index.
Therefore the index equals 1.0 AA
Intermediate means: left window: 4.93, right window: 4.74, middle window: 4.68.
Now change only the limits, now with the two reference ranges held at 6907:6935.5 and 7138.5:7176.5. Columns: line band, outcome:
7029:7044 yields -1.0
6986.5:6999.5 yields -1.3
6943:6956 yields -0.4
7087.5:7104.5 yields -0.3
